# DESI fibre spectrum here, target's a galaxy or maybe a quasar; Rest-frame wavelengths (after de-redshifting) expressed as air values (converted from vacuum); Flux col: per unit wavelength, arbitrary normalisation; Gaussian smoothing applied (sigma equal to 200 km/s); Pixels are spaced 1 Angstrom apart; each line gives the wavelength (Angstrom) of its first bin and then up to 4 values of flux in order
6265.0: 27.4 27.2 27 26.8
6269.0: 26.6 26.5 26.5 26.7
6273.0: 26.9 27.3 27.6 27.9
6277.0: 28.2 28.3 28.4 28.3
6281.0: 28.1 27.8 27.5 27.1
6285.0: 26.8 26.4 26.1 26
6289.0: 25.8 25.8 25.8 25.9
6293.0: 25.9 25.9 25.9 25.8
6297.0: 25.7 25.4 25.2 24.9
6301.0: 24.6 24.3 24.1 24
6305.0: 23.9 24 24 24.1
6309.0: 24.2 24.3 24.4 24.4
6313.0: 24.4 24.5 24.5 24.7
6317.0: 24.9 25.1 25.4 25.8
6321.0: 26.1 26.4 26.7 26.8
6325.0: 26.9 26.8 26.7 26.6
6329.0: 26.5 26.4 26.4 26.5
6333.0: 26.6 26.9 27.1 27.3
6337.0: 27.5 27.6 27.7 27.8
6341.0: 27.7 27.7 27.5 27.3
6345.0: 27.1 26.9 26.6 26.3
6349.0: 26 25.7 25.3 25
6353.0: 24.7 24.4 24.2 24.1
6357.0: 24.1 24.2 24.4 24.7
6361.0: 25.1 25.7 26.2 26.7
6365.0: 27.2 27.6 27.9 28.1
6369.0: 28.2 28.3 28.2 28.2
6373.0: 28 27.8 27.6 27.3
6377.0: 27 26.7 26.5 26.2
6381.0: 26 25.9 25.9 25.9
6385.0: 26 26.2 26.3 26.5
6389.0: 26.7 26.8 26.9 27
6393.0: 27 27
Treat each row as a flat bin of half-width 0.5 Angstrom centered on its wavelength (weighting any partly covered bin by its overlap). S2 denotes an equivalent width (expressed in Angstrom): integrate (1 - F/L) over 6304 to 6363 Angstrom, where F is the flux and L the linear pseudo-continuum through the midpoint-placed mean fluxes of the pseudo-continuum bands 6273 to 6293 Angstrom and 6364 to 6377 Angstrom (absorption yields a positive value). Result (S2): 3.71 Angstrom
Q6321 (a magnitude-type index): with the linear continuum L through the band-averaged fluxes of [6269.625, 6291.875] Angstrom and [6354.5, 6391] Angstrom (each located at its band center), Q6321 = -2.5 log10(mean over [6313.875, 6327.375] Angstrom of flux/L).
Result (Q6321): 0.04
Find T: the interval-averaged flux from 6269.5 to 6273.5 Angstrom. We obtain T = 26.6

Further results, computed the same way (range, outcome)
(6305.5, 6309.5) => 24.1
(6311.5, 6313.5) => 24.4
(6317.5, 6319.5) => 25.2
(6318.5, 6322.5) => 25.9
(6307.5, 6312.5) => 24.3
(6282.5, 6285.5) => 27.1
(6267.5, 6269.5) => 26.7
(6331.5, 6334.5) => 26.7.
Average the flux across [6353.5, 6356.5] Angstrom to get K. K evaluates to 24.2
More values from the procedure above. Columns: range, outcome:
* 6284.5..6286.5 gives 26.6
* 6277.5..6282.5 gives 28.2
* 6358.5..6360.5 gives 24.5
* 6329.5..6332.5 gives 26.4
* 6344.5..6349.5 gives 26.6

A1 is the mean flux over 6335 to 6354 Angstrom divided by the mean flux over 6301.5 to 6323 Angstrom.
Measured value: 1.1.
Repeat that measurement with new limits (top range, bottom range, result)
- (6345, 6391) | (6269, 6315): 1.02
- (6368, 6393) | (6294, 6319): 1.09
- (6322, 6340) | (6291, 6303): 1.06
